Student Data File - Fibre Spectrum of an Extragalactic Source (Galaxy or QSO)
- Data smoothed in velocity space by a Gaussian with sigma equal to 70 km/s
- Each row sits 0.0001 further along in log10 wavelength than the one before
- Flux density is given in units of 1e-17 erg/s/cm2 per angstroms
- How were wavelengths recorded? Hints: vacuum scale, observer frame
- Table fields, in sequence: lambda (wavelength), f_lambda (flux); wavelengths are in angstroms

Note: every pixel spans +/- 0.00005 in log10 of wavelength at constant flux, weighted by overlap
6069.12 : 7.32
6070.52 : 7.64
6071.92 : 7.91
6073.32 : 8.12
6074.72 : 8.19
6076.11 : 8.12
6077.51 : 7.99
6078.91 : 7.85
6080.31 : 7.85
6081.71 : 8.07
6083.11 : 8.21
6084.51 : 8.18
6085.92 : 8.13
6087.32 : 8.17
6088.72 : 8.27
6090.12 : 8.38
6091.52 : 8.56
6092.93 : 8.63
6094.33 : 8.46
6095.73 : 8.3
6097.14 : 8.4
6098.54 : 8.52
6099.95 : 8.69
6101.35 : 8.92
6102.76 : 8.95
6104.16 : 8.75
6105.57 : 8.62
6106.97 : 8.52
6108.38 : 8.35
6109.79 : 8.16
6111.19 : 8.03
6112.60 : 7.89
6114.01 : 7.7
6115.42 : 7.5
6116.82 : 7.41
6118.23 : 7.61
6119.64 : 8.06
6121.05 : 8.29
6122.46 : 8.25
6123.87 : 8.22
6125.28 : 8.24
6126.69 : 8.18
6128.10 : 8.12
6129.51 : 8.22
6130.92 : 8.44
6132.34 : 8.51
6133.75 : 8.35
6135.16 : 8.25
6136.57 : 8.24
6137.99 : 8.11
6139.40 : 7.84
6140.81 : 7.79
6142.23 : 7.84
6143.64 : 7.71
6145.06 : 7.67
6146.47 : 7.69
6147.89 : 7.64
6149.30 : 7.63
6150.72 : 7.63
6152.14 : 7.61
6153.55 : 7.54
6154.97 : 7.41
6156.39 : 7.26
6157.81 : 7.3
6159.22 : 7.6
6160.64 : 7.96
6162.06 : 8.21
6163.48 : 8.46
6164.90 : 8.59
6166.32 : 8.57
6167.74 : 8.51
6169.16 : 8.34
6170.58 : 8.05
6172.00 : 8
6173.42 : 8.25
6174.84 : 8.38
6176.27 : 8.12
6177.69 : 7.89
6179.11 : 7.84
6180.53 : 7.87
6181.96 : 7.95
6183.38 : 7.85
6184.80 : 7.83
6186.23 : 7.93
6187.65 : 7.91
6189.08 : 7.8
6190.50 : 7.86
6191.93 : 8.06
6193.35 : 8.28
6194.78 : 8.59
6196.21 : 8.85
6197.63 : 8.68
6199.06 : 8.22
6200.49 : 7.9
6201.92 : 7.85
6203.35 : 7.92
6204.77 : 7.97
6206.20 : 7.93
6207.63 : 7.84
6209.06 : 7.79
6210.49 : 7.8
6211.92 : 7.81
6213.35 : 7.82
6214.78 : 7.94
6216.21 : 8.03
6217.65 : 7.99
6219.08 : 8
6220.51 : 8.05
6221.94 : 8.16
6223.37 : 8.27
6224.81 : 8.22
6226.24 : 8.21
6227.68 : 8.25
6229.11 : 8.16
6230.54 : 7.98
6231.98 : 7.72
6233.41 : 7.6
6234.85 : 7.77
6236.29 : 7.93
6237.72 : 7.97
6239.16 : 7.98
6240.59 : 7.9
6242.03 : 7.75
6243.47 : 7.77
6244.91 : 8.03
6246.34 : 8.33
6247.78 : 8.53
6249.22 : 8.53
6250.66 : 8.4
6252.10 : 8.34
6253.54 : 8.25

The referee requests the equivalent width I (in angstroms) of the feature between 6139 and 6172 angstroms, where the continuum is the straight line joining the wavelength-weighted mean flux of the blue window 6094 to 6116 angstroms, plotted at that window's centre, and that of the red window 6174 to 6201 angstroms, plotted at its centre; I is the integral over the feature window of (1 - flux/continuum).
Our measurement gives 1.3 angstroms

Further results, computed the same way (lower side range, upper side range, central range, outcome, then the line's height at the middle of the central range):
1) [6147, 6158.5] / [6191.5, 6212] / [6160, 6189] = -1.3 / 7.77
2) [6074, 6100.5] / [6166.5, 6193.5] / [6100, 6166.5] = 0.9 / 8.15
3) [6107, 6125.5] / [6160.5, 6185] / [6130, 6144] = -0.1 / 8.05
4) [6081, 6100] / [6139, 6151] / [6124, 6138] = -0.7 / 7.88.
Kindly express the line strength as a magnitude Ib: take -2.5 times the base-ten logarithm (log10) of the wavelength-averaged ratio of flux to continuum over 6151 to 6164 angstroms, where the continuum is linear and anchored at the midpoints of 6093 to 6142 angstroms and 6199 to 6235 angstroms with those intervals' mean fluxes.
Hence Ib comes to 0.06 mag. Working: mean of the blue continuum 8.23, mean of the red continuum 7.97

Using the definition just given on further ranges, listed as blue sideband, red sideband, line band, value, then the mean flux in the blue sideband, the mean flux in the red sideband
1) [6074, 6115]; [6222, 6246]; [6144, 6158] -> 0.09 mag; 8.3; 7.98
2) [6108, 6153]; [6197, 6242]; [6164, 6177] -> -0.04 mag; 7.97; 7.98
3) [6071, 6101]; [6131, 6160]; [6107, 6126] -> 0.00 mag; 8.24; 7.79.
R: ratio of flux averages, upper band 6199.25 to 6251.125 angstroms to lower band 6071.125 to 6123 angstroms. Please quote 0.97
